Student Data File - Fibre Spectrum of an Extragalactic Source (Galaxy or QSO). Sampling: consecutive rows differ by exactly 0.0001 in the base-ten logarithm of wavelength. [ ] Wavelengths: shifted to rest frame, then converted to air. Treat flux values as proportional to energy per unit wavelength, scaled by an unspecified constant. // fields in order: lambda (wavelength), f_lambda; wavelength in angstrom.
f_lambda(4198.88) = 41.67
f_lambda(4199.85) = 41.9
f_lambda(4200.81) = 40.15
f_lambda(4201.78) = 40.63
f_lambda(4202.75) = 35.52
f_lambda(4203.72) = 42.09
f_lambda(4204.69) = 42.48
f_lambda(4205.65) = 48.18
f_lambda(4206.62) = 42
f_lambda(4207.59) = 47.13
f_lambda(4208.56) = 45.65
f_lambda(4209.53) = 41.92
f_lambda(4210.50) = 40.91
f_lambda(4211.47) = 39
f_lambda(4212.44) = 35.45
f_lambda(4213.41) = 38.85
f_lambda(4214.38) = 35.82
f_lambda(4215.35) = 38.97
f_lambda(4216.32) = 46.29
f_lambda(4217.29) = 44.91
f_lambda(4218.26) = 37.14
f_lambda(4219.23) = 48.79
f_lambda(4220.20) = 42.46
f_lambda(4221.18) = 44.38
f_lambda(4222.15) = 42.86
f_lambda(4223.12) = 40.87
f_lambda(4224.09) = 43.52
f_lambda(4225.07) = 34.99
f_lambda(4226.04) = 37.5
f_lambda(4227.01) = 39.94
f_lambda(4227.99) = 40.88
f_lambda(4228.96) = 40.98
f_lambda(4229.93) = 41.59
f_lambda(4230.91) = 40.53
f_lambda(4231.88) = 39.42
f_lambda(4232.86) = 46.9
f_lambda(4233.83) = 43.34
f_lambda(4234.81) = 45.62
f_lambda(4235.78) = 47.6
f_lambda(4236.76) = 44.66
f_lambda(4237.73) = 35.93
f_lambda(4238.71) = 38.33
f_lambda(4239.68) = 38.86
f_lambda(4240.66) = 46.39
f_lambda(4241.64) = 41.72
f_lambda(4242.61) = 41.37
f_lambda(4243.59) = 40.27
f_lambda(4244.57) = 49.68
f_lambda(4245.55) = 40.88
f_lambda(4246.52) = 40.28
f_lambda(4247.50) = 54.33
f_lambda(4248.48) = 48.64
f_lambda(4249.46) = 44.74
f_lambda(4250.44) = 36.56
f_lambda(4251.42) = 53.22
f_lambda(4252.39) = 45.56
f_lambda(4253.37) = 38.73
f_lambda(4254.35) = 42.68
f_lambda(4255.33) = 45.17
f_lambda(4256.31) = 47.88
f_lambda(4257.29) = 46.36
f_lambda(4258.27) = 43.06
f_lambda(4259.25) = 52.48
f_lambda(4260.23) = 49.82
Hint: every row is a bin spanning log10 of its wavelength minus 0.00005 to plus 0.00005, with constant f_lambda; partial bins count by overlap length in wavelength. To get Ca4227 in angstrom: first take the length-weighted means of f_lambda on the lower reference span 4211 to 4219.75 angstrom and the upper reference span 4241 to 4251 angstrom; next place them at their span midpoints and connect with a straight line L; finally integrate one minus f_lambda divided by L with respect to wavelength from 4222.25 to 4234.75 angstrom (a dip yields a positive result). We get 0.3 angstrom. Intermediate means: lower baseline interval 40.6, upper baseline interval 43.9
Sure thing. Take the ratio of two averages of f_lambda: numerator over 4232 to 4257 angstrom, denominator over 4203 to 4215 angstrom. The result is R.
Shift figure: 1.1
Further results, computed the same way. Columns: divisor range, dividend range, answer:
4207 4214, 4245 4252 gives 1.11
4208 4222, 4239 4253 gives 1.07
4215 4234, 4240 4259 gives 1.07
